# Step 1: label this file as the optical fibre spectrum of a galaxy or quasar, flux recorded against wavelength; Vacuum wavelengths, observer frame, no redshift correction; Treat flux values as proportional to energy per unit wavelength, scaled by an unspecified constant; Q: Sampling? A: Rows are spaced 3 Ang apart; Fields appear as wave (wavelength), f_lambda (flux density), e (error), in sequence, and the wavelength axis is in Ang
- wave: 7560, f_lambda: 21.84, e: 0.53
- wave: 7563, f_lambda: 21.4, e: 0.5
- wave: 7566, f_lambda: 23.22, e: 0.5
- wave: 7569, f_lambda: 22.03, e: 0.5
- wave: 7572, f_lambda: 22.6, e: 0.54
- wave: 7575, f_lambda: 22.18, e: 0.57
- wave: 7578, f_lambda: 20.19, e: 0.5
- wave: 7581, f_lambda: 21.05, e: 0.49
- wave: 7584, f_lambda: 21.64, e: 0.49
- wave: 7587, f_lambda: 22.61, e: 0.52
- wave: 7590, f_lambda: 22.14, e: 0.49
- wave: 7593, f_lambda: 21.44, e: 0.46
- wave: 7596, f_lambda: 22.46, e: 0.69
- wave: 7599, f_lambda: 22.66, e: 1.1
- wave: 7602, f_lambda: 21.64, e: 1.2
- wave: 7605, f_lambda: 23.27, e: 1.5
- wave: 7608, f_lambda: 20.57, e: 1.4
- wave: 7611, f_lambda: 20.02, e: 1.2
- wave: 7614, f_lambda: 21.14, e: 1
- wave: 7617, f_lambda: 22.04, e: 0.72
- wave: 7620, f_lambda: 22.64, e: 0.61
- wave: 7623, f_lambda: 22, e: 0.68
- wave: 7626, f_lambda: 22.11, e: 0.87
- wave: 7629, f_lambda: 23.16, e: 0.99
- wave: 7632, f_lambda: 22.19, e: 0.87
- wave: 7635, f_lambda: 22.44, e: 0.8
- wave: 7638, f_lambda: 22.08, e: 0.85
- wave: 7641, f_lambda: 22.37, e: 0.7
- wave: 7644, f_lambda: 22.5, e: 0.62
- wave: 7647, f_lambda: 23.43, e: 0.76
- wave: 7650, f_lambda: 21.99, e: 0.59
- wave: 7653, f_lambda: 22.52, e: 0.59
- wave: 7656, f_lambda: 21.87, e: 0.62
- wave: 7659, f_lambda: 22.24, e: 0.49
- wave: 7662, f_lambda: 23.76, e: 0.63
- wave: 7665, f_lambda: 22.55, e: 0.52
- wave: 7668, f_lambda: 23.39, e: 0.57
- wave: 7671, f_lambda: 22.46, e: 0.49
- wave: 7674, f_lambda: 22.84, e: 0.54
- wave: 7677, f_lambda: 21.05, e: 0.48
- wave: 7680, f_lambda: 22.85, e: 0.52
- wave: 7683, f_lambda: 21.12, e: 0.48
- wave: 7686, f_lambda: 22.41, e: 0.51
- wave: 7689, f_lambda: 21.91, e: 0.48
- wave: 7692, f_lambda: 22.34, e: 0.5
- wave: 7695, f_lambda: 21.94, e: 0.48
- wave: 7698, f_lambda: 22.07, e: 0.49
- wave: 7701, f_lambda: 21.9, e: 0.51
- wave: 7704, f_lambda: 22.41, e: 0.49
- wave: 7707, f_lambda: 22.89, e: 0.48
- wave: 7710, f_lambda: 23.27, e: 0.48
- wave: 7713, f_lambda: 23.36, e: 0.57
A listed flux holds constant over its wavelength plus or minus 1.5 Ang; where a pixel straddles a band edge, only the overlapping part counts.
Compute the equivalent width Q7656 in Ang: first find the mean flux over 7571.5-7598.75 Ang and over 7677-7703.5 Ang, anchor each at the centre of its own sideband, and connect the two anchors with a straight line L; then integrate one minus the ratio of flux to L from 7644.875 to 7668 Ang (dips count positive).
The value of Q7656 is -0.75 Ang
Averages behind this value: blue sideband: 21.8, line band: 22.7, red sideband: 22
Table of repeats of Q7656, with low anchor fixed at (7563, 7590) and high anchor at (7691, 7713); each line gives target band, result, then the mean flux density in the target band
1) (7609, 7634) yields 0.3 Ang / 21.9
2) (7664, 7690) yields 0.1 Ang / 22.3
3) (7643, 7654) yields -0.2 Ang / 22.6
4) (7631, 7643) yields -0.1 Ang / 22.3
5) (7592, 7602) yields -0.1 Ang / 22.1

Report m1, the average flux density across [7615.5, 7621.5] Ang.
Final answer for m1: 22.3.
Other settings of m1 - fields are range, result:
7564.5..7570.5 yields 22.6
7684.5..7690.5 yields 22.2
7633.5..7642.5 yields 22.3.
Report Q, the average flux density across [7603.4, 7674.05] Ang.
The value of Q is 22.3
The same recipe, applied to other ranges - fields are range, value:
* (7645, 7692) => 22.4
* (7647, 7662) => 22.4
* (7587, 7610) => 22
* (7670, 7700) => 22.1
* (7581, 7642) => 22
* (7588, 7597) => 22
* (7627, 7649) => 22.6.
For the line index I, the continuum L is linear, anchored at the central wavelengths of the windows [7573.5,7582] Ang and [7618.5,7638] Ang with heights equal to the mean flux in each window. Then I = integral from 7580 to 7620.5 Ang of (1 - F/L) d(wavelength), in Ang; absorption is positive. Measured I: -0.2 Ang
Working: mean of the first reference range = 21.1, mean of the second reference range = 22.4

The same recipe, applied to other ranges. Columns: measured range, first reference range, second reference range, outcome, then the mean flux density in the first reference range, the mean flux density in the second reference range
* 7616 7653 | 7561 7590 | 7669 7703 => -0.7 Ang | 21.9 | 22.1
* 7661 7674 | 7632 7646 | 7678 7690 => -0.5 Ang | 22.4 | 22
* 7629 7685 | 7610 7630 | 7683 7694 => -1.2 Ang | 21.9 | 22.1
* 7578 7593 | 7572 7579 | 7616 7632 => 0.1 Ang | 21.6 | 22.4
